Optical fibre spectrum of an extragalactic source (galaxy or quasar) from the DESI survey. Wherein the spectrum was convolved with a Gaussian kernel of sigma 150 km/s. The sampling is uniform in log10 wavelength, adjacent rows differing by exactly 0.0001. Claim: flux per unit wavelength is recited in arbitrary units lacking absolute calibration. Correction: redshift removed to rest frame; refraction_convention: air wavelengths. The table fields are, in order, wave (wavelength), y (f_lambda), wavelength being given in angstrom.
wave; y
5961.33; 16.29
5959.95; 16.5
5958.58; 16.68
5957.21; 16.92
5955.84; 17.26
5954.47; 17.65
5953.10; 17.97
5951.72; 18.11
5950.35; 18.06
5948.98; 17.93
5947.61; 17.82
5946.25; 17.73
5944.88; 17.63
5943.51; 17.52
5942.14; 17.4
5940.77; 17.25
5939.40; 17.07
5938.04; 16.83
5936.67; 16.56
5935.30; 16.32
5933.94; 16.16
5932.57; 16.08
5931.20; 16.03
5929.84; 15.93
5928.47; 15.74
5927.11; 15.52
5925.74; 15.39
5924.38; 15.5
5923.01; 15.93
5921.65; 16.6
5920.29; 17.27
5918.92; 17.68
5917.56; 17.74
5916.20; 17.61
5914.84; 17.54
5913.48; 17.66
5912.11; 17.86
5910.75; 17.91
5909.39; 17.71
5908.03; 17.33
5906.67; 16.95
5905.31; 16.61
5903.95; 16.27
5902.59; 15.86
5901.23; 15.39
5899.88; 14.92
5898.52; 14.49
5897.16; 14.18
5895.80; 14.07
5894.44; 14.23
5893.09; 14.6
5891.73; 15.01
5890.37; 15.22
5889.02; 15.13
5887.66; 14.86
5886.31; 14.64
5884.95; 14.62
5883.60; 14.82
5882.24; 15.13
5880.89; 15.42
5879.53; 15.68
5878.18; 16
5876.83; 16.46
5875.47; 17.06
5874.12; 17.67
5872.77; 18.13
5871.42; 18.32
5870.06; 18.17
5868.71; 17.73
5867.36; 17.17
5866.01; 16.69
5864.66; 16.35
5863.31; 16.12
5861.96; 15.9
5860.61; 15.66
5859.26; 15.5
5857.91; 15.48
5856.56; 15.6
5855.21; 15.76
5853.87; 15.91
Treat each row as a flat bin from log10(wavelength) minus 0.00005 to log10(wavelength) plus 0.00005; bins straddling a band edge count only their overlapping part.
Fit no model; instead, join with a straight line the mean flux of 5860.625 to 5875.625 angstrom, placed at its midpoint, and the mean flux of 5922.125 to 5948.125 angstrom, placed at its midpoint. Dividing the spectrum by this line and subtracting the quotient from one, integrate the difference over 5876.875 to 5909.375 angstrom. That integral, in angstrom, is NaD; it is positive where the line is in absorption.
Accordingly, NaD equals 3.0 angstrom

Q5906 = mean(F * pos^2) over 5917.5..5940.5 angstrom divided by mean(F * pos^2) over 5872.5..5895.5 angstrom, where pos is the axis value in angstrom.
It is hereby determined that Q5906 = 1.1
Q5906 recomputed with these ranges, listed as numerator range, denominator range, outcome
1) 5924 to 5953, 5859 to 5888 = 1.06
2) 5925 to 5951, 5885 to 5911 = 1.10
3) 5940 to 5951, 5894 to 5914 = 1.11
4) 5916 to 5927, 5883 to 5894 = 1.13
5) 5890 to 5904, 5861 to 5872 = 0.88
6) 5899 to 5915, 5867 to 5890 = 1.04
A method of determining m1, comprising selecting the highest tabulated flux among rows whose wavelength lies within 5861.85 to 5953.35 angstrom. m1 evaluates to 18.32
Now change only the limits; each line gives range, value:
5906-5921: 17.91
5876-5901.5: 16.46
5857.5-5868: 17.17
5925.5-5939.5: 17.07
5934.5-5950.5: 18.06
